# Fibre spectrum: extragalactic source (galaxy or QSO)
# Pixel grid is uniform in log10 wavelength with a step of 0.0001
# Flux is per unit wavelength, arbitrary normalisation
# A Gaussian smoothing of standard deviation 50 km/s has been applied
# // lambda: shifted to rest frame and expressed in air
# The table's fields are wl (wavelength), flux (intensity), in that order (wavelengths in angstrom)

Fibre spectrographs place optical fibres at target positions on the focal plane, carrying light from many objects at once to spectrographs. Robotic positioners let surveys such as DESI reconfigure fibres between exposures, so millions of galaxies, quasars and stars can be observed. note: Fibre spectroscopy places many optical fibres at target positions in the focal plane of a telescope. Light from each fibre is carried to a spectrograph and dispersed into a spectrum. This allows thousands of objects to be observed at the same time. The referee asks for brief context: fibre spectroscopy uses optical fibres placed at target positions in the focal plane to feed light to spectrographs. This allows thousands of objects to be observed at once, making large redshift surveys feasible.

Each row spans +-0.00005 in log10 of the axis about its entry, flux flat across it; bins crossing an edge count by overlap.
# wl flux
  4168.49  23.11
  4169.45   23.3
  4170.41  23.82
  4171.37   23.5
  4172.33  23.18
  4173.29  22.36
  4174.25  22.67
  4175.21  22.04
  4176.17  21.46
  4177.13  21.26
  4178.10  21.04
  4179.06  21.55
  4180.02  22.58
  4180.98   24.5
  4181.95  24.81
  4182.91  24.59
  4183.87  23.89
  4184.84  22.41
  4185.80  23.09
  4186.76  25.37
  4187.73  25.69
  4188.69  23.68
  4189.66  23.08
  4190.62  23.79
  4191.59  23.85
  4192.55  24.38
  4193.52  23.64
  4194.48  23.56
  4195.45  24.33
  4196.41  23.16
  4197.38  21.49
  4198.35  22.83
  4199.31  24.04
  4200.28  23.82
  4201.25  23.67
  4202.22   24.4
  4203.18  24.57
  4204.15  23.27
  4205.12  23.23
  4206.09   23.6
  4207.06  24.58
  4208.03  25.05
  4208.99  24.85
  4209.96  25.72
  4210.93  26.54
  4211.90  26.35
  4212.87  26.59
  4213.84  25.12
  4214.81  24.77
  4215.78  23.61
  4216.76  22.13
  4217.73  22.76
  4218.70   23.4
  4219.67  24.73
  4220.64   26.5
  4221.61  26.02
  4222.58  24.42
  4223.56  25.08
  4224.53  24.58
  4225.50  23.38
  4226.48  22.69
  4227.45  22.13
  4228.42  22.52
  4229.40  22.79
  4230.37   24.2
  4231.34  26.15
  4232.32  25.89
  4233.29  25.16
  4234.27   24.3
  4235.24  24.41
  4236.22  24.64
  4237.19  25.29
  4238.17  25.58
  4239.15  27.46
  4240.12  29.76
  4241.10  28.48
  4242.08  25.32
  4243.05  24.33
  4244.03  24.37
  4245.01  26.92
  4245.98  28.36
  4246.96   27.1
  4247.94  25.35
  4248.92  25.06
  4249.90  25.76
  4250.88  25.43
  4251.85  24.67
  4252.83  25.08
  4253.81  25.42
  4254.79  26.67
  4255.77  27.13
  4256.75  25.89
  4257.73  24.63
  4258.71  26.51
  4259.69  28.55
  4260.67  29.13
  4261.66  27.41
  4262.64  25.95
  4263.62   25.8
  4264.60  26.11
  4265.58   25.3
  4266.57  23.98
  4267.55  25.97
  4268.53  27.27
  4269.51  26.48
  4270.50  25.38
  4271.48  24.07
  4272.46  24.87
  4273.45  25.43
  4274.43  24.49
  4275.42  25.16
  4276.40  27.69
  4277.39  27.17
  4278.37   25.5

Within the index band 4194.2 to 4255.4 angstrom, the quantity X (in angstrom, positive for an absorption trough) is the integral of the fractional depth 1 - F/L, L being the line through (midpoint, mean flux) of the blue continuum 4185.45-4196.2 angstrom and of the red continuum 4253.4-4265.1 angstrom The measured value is 1.2 angstrom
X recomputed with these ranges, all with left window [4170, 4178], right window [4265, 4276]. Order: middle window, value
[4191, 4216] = -1.0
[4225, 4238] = 0.0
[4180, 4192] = -0.6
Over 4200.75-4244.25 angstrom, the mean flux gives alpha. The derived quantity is 24.8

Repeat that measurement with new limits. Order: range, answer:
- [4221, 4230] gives 23.8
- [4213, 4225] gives 24.5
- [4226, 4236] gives 24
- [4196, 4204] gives 23.5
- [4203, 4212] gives 24.7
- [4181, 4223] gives 24.2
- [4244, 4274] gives 26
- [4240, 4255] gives 26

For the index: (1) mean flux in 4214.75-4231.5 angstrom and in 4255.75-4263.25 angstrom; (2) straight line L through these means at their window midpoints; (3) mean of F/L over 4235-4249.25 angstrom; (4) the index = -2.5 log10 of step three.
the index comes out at -0.031 mag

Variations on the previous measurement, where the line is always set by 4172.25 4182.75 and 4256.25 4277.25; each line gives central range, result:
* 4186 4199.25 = -0.030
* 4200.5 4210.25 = -0.029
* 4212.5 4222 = -0.020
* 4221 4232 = 0.018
